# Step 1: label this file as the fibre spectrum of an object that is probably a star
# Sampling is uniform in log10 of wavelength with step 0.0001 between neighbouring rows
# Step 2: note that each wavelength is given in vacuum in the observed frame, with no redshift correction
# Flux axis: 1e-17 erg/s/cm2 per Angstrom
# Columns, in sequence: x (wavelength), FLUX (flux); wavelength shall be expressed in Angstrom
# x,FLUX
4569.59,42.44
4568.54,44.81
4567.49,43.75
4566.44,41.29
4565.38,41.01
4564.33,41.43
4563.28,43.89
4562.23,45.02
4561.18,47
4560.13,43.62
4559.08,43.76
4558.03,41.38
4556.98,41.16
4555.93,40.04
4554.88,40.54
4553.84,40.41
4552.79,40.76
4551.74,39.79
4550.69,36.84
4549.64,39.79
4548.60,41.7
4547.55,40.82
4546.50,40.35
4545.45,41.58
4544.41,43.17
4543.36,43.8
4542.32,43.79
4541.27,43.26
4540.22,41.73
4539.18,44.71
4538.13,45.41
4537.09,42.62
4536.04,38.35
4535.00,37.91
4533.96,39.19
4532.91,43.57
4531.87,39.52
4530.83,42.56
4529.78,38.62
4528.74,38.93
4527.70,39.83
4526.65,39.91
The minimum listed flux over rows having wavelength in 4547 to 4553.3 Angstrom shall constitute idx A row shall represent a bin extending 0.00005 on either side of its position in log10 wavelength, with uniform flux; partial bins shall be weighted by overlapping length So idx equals 36.84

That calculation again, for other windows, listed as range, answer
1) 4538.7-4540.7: 41.73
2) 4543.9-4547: 40.35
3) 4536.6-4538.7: 42.62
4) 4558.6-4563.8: 43.62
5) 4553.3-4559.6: 40.04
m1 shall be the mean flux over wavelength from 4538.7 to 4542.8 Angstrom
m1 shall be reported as 43.3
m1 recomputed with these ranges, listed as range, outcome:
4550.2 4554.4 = 39.5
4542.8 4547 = 42.3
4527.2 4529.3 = 39.5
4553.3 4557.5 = 40.6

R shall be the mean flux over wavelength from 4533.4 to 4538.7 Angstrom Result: 40.7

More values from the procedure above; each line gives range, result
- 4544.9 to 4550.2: 40.9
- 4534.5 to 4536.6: 38.2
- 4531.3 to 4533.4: 41.7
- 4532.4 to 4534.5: 41.3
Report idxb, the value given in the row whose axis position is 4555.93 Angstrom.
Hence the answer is 40.04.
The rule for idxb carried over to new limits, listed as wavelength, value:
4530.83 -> 42.56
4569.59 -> 42.44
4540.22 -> 41.73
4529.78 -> 38.62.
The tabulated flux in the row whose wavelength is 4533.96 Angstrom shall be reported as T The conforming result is 39.19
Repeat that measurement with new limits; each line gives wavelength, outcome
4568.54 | 44.81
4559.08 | 43.76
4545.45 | 41.58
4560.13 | 43.62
